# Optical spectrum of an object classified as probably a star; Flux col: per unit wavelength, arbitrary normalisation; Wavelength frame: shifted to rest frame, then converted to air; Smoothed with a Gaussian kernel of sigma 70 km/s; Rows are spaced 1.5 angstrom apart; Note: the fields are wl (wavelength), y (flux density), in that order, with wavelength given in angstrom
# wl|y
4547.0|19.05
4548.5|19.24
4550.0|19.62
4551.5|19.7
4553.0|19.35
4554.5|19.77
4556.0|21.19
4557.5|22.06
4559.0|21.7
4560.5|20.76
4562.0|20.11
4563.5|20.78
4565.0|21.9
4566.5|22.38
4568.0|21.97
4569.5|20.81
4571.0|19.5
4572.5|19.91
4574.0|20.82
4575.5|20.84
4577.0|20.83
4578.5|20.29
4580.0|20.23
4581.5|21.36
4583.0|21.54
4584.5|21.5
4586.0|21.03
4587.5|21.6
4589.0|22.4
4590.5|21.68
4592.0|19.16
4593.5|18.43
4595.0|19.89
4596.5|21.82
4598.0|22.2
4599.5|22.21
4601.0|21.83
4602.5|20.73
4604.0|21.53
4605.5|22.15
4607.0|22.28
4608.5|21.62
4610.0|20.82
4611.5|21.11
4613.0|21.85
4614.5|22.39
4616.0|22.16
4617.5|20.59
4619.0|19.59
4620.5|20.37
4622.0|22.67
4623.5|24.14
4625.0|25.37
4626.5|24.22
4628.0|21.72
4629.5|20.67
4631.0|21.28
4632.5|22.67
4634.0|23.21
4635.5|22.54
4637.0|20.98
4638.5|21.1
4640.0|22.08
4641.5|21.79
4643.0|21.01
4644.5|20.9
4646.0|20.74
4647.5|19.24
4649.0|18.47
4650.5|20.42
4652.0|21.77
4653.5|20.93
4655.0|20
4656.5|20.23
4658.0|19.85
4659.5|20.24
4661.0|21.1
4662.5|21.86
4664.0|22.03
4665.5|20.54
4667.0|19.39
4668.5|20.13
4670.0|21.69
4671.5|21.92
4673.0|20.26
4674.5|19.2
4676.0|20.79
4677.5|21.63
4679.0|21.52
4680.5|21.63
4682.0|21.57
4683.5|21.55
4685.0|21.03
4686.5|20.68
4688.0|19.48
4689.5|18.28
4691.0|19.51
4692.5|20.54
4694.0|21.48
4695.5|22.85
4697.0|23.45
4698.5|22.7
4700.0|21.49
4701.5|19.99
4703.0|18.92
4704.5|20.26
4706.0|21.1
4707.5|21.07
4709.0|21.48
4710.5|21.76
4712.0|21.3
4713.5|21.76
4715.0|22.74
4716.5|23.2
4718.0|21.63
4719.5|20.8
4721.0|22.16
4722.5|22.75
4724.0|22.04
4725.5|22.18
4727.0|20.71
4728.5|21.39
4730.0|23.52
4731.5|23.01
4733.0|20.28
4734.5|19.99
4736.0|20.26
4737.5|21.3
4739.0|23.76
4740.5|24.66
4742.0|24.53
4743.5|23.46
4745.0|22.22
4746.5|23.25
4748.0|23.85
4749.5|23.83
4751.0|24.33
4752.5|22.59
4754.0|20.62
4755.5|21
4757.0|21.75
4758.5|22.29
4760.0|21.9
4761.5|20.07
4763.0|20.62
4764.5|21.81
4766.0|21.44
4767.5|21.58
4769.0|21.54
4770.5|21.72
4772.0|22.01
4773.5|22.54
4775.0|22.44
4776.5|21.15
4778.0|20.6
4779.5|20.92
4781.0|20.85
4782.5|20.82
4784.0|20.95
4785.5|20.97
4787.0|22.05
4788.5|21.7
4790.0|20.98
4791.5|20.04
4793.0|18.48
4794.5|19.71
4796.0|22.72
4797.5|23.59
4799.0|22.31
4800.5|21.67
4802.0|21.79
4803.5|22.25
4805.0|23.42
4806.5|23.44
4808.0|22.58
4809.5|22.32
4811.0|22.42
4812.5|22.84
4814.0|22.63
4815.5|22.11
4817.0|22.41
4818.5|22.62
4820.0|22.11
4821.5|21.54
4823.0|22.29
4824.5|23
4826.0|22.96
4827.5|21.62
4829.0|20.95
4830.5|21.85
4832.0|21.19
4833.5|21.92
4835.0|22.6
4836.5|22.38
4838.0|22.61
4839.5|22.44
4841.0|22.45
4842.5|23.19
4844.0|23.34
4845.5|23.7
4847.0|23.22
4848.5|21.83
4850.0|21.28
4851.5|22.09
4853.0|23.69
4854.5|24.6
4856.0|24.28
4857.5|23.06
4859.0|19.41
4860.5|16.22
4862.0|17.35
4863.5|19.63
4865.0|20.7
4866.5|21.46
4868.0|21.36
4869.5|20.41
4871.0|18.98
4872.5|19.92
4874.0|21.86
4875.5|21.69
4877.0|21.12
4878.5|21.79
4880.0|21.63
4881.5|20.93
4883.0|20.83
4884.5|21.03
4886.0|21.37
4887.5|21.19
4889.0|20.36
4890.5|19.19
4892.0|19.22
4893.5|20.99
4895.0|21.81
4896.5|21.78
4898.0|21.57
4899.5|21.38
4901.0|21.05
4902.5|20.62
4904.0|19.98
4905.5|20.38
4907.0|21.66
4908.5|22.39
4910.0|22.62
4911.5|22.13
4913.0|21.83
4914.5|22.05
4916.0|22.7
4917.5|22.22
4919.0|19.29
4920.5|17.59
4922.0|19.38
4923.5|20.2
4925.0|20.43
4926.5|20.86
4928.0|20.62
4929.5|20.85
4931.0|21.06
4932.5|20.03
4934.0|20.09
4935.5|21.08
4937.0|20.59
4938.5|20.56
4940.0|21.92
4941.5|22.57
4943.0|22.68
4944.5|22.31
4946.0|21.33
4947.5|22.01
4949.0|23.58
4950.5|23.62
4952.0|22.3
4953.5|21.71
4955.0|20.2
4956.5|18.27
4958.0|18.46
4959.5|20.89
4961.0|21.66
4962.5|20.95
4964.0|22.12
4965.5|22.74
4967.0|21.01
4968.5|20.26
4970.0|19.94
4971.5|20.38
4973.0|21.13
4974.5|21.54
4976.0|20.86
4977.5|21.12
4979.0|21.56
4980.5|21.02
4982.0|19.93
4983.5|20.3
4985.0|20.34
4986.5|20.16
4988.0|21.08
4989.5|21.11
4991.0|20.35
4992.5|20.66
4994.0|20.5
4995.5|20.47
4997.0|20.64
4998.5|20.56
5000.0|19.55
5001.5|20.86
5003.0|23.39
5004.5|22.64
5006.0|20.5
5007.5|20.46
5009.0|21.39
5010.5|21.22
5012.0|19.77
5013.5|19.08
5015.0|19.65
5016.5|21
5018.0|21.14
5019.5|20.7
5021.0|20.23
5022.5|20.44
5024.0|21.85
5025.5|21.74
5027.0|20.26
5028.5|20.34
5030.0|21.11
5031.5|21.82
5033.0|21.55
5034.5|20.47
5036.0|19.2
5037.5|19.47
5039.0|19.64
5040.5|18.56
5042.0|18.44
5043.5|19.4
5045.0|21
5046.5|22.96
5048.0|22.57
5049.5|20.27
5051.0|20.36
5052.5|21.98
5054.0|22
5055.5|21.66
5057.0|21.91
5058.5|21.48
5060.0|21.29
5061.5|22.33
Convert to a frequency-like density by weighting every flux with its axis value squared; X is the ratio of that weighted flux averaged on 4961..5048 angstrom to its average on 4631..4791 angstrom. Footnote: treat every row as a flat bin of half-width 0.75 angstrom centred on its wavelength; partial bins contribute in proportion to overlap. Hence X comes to 1.09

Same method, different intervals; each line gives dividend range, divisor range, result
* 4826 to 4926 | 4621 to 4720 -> 1.09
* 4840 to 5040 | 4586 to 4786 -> 1.09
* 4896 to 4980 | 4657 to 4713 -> 1.12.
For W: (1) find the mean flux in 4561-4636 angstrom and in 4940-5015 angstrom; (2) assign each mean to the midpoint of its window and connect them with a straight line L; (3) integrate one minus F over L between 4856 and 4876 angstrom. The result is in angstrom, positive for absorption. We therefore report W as 0.8 angstrom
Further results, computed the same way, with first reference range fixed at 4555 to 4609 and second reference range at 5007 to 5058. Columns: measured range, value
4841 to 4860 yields -1.7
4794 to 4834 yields -2.6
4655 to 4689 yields 0.4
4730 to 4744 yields -0.9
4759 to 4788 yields -0.6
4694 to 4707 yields -0.2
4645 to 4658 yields 0.5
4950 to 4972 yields -0.2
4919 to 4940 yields 0.5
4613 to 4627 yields -0.8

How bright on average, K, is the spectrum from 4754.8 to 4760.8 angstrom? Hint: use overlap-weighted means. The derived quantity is 21.7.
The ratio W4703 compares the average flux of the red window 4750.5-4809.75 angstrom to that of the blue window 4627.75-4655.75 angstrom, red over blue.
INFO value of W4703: 1.02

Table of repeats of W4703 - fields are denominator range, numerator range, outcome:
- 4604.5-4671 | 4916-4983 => 0.98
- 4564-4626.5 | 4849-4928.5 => 0.98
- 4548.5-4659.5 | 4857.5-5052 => 0.98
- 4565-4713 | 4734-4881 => 1.03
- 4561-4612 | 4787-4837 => 1.04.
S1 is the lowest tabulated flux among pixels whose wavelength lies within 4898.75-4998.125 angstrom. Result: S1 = 17.59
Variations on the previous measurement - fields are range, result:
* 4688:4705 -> 18.28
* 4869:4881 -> 18.98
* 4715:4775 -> 19.99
